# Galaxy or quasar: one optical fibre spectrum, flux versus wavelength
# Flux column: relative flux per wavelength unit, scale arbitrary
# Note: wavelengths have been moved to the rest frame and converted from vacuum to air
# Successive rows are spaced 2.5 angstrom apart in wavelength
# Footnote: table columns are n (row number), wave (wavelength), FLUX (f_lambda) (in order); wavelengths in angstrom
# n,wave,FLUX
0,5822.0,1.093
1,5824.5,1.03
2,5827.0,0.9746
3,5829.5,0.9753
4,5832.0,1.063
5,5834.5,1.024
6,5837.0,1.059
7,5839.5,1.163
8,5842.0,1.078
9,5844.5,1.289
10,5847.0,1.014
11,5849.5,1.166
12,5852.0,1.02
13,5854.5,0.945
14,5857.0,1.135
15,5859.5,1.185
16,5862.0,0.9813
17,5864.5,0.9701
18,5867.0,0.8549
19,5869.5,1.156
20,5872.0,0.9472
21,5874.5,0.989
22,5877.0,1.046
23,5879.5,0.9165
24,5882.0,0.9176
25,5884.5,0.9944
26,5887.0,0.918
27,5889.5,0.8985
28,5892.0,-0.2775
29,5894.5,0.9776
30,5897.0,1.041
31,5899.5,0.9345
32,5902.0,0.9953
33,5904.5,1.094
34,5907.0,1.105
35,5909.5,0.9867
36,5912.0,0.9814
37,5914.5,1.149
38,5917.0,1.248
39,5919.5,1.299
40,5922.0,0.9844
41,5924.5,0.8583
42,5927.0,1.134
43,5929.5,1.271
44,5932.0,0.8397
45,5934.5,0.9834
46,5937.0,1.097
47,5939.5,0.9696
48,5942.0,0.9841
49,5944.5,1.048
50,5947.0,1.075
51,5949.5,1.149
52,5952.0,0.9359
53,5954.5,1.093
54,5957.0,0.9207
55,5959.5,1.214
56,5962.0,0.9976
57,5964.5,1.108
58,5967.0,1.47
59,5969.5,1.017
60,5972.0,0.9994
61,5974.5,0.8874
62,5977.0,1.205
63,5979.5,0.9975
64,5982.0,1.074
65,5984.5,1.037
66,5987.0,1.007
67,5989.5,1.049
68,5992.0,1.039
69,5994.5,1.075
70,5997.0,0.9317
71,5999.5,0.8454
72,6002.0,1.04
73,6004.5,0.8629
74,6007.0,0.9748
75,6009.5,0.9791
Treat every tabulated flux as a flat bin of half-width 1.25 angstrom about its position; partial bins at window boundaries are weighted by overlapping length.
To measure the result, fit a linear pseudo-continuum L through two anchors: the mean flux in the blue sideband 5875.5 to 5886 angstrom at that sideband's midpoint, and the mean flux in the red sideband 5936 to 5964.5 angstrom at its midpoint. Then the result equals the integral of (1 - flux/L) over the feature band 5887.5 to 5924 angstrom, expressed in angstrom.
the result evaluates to 1.6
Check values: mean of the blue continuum 0.968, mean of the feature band 0.955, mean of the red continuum 1.05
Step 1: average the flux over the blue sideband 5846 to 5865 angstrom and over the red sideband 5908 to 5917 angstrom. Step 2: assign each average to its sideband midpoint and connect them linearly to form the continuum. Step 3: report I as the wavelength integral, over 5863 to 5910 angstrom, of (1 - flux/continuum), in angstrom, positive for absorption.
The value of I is 6.4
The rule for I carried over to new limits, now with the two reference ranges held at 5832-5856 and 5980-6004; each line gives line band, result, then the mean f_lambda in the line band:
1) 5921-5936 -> 0.4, 1.01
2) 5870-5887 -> 1.5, 0.973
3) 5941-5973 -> -1.7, 1.08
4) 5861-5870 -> 0.8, 0.977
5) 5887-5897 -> 3.9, 0.645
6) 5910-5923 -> -1.0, 1.13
